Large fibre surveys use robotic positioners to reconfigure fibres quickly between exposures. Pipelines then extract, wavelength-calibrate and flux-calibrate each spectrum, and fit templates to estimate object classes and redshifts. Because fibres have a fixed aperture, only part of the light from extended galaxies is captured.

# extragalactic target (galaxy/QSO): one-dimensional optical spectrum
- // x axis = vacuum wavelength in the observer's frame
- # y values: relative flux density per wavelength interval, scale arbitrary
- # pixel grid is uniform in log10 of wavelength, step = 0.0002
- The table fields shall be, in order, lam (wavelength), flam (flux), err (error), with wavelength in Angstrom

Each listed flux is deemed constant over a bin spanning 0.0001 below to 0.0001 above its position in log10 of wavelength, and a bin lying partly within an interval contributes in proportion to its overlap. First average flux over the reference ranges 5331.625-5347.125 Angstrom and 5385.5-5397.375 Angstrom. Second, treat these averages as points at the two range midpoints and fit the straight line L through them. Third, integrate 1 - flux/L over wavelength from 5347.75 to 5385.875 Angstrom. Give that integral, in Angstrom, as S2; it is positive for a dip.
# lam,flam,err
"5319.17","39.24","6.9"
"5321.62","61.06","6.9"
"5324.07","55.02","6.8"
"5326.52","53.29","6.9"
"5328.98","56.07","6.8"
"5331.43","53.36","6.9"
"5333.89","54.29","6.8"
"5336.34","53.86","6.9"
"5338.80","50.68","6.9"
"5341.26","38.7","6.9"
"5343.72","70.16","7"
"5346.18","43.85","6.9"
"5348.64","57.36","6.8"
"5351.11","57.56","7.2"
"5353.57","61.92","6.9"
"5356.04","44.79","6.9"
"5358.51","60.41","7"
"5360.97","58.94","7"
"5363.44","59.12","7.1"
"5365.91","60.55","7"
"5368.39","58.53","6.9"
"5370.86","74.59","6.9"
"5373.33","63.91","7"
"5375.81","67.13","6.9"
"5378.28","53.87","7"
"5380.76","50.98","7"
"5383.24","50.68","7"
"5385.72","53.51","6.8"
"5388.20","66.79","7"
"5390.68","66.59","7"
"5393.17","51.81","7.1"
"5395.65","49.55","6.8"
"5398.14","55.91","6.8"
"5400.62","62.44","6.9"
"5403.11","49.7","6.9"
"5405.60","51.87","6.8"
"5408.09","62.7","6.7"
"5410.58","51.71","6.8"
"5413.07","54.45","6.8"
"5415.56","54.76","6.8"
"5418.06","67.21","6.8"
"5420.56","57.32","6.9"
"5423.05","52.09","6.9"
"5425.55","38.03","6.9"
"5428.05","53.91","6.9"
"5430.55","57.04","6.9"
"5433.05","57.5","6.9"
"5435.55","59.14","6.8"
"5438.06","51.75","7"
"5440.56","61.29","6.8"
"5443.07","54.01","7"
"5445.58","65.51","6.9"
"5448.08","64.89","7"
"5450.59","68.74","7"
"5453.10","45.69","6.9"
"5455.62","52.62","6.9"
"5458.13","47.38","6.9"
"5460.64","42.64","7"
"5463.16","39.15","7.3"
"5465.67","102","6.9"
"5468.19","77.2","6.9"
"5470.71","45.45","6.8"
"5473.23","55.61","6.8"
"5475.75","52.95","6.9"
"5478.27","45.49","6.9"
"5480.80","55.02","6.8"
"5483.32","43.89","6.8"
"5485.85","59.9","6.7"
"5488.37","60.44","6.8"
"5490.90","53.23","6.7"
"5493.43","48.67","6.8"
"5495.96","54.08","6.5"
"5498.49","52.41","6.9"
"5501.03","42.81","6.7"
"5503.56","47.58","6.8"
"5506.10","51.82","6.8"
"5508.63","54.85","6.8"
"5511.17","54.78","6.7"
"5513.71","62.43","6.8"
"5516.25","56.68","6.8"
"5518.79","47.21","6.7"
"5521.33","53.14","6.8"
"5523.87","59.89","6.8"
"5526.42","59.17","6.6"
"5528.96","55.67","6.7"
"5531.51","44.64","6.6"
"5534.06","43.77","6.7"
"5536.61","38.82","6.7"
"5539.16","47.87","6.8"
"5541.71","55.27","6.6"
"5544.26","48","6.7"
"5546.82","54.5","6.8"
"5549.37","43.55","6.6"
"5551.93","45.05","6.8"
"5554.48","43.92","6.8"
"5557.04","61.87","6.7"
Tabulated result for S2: -2.3 Angstrom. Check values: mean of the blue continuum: 52.2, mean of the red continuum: 57.9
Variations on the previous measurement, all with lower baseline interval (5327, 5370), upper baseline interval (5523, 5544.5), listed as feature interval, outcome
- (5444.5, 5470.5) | -3.8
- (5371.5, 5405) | -1.9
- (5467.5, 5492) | -1.2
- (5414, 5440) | -0.9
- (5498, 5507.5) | 0.5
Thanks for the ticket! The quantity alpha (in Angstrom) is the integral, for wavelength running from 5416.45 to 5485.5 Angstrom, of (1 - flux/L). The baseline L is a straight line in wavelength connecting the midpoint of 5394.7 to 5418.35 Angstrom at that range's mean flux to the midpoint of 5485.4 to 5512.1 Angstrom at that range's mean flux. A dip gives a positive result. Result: -2.5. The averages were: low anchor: 55.7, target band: 56.1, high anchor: 52.5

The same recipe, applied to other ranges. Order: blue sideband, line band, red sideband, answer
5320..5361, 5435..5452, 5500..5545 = -2.55 Angstrom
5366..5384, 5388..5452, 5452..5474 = 1.42 Angstrom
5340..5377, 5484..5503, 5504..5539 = 0.27 Angstrom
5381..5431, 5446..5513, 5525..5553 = -3.94 Angstrom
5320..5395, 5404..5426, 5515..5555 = -0.15 Angstrom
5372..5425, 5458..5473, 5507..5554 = -1.58 Angstrom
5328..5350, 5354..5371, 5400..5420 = -1.37 Angstrom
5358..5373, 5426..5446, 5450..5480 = 0.47 Angstrom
